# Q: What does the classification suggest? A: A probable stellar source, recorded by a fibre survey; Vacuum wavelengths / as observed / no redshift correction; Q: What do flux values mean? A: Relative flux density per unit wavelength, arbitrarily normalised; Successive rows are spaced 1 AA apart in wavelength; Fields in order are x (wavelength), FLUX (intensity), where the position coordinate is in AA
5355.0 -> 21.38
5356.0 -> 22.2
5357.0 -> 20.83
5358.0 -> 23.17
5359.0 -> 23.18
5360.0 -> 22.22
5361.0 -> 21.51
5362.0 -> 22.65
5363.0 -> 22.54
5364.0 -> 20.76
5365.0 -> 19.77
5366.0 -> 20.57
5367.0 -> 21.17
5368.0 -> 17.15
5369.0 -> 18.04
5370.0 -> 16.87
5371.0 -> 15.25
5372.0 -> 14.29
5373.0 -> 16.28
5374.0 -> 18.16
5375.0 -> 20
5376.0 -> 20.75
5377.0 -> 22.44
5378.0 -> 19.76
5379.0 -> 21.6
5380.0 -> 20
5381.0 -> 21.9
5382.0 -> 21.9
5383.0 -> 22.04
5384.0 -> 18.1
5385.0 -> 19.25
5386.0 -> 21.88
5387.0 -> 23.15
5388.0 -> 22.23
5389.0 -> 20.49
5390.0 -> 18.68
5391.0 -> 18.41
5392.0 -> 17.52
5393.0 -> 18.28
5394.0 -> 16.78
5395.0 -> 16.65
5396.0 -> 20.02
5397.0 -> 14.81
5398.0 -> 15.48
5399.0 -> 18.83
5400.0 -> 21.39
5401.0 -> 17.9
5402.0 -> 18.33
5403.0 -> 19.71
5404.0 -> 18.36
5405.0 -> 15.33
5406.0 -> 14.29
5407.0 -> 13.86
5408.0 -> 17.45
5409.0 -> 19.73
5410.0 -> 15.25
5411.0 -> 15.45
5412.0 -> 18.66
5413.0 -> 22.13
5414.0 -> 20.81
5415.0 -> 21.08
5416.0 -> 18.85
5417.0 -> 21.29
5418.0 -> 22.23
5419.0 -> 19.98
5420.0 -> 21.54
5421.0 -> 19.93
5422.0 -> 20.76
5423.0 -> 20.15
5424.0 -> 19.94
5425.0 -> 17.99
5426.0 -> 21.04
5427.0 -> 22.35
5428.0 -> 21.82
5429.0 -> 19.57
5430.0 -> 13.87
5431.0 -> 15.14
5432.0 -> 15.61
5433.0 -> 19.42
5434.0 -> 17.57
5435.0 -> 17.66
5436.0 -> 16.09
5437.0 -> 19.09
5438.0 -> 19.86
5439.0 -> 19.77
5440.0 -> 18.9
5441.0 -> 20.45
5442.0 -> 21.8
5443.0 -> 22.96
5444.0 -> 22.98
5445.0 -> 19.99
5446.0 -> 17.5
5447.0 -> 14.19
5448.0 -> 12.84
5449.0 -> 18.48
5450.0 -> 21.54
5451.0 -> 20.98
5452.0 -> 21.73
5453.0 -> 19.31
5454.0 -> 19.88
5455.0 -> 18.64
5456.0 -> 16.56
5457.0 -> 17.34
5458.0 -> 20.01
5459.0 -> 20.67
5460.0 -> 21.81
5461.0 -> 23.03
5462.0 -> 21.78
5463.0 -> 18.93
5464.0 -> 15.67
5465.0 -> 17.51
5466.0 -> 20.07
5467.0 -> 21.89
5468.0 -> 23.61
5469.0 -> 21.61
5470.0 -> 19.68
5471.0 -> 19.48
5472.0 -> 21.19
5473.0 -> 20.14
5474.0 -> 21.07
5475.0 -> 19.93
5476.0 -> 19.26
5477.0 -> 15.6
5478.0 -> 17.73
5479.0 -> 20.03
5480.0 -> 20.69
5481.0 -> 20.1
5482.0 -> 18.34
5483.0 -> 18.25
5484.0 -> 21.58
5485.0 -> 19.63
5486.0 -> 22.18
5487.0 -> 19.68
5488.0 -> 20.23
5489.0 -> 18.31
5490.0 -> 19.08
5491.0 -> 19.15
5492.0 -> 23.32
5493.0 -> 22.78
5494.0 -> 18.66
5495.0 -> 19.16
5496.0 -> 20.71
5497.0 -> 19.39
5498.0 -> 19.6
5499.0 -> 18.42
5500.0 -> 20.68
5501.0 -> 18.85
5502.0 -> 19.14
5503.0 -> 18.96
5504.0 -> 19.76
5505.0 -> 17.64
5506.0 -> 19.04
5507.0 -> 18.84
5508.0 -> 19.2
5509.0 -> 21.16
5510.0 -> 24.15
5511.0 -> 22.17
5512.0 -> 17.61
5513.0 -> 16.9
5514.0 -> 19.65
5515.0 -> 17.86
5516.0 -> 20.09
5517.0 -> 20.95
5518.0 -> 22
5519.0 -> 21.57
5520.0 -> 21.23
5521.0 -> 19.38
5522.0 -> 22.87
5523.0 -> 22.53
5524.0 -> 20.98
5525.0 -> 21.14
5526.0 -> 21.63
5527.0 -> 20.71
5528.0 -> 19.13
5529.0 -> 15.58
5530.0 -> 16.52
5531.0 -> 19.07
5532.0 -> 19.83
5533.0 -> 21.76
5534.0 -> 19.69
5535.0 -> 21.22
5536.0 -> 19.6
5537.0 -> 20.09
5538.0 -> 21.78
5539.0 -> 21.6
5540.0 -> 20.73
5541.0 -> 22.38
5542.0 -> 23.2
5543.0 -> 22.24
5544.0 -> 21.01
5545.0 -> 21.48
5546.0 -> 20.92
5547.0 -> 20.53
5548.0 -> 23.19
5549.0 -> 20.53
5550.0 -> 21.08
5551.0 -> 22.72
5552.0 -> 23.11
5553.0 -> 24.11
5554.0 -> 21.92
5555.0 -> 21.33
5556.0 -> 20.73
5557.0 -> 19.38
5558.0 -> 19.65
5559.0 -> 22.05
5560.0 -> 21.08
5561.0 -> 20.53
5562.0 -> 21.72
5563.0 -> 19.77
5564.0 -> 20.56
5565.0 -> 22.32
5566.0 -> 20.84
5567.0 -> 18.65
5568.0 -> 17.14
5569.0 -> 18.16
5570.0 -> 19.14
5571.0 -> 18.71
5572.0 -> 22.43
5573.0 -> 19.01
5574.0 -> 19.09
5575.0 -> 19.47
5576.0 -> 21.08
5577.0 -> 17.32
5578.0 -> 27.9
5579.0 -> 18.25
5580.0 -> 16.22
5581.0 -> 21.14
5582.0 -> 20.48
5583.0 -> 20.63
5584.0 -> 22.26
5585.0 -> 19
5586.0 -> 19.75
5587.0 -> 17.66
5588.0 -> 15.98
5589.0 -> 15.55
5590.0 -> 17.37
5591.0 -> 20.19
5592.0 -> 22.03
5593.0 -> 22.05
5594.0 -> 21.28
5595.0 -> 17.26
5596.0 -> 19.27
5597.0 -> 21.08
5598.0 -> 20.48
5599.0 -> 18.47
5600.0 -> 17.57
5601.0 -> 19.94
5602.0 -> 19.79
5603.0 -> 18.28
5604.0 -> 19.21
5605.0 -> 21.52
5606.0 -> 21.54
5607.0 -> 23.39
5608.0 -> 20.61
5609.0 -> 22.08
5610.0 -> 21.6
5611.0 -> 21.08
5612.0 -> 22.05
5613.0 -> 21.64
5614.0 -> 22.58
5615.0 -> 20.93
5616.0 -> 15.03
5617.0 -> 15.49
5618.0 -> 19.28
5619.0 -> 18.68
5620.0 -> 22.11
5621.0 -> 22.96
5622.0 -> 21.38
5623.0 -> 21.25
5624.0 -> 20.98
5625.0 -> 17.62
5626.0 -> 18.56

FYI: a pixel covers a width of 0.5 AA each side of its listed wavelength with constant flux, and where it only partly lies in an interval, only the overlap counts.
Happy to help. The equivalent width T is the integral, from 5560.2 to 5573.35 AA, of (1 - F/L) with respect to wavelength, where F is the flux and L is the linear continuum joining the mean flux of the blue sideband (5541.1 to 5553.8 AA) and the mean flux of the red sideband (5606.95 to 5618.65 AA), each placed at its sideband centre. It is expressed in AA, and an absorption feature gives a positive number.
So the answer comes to 0.96 AA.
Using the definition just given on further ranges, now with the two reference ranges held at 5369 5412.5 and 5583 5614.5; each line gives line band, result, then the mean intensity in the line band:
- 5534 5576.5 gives -2.3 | 20.9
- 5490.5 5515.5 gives -0.4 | 19.7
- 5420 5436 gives 0.0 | 18.9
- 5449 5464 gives -0.7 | 20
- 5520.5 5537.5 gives -0.5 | 20.1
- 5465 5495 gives -1.3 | 20.1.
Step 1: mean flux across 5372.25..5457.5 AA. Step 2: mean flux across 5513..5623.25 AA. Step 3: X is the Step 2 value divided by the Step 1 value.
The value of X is 1.07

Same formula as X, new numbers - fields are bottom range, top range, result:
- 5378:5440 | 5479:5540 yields 1.05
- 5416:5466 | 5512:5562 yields 1.07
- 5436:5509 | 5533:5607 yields 1.04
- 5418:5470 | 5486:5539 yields 1.03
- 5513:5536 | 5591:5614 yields 1.02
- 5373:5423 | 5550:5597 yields 1.05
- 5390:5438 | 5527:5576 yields 1.11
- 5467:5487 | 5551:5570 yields 1.03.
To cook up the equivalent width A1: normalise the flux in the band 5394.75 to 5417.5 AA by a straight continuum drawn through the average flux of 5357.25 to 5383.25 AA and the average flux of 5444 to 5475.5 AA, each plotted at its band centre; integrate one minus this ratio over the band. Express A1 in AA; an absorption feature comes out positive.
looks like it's 2.11 AA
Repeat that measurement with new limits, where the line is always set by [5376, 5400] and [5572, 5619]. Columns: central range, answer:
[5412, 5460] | 0.6 AA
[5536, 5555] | -1.8 AA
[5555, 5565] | -0.4 AA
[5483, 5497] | -0.3 AA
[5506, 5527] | -0.8 AA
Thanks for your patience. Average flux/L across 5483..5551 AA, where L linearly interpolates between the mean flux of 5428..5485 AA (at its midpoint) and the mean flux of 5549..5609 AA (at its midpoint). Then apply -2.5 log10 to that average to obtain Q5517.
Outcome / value -0.03 mag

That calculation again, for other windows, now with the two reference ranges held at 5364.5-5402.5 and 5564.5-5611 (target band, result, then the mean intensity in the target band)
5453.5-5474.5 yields -0.034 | 20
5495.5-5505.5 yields 0.013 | 19.3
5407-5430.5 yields -0.016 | 19.5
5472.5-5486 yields -0.003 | 19.5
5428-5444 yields 0.031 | 18.8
